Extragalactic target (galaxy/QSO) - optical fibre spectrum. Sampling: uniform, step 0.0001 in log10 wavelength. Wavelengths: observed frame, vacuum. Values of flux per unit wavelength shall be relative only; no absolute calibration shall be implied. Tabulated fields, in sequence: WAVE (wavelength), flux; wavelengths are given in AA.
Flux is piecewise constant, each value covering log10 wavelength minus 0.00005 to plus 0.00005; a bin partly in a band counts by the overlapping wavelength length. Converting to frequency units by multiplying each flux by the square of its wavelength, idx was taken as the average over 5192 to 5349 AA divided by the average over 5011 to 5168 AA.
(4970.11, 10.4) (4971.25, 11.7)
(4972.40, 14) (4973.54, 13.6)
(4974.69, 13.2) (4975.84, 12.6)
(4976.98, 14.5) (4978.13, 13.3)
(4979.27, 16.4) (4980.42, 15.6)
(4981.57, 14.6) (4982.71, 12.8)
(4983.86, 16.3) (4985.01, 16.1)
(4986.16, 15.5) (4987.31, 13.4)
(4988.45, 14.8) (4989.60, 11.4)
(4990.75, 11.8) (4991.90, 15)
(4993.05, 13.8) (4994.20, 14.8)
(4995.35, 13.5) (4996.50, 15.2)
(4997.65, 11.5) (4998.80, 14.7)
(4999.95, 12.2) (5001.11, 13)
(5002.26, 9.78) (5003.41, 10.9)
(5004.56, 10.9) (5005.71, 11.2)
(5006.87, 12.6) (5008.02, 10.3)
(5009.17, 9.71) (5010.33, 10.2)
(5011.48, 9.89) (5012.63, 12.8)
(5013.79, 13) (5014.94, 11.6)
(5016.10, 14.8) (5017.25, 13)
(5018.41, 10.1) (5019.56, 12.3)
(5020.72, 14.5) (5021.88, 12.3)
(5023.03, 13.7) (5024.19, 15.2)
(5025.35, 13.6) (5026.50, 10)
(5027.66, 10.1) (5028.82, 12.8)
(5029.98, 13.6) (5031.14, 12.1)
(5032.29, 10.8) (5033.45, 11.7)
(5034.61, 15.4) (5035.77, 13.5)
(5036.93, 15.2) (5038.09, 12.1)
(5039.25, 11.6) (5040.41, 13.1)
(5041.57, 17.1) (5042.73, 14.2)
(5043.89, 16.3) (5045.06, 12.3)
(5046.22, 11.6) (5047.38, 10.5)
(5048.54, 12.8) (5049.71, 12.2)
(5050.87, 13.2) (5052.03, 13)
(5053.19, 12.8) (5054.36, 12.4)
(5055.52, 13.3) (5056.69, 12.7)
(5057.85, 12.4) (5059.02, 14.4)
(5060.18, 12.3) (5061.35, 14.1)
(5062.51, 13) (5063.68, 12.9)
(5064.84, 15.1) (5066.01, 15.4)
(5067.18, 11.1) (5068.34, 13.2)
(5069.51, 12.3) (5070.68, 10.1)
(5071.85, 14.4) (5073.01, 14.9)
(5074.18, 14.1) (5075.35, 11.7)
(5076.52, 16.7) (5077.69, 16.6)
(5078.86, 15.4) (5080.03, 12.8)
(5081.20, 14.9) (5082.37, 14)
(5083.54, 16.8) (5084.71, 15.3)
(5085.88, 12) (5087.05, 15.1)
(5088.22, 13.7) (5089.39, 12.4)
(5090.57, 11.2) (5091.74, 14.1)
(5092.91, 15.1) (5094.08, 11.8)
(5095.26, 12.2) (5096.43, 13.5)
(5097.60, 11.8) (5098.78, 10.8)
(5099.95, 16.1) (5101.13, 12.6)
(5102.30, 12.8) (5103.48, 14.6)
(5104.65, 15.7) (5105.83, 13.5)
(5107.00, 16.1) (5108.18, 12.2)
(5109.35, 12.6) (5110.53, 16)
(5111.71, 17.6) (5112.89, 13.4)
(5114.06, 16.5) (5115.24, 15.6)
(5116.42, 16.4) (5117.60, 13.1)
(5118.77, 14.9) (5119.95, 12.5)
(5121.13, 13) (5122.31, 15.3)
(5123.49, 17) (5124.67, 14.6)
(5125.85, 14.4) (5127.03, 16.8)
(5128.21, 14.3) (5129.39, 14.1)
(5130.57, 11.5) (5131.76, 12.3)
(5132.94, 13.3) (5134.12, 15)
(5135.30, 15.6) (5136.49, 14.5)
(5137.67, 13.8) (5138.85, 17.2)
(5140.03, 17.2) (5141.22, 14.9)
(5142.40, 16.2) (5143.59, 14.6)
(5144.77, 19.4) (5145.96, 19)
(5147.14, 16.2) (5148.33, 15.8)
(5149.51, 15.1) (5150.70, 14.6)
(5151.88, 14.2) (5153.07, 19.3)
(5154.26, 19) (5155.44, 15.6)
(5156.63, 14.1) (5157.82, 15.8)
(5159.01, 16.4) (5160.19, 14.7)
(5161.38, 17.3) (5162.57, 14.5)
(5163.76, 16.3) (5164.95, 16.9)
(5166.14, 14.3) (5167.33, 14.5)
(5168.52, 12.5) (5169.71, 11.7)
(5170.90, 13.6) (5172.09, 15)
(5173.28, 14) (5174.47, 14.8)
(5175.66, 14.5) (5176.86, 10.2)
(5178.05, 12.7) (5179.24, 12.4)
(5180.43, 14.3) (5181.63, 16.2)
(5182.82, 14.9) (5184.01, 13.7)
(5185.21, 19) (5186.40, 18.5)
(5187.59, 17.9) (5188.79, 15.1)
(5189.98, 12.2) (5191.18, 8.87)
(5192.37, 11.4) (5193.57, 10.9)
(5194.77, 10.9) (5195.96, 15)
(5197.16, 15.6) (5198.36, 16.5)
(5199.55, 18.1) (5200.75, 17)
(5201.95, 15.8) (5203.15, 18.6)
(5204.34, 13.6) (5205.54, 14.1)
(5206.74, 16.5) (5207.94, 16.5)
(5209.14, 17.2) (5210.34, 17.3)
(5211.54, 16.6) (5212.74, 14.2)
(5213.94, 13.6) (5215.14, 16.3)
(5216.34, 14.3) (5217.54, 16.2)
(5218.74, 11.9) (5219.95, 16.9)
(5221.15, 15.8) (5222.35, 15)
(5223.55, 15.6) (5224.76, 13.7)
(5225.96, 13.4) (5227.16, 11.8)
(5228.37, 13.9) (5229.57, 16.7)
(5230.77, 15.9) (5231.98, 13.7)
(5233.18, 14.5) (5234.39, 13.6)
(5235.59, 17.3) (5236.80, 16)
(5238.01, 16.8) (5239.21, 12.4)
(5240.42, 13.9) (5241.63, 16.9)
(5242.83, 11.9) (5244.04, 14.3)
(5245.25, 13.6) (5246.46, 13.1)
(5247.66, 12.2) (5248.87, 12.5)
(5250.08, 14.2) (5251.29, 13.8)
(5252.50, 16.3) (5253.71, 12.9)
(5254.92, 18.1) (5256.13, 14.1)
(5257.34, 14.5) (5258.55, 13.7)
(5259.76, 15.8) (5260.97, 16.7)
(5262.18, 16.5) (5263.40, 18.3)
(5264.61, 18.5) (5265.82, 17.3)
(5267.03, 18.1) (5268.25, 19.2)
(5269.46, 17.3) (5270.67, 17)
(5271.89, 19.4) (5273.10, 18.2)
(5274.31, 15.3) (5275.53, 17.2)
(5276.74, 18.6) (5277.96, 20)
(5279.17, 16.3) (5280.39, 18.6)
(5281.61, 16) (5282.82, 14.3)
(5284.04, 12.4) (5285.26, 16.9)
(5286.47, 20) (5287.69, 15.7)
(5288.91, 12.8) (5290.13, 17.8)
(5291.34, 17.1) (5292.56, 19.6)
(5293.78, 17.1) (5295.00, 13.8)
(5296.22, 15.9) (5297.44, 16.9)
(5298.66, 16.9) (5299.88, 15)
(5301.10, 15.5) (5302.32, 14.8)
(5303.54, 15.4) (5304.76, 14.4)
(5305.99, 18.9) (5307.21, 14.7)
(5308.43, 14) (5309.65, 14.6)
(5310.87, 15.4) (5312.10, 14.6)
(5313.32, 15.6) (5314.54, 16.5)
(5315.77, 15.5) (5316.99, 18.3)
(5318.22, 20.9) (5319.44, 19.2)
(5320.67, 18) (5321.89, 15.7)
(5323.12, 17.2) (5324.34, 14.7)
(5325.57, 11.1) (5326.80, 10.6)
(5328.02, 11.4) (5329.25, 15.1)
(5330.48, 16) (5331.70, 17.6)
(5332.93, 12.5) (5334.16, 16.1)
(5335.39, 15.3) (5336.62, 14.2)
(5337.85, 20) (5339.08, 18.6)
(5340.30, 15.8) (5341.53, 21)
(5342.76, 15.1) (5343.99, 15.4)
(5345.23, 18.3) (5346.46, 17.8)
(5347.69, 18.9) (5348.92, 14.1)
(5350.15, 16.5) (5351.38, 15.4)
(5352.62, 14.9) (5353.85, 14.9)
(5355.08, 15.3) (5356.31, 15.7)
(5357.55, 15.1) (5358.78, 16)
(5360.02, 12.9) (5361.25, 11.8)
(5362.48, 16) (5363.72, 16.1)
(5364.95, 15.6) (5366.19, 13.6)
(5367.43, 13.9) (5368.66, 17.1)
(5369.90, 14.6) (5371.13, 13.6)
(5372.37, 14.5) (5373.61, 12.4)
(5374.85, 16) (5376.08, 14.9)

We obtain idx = 1.20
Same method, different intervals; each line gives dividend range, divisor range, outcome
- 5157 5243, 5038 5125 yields 1.13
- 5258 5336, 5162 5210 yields 1.15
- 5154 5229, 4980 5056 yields 1.23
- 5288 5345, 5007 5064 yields 1.40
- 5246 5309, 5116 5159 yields 1.11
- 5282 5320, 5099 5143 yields 1.18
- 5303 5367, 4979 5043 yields 1.37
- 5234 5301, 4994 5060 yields 1.39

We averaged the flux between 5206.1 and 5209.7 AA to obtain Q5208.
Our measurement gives 16.7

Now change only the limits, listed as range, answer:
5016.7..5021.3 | 12.5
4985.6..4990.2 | 13.8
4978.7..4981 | 16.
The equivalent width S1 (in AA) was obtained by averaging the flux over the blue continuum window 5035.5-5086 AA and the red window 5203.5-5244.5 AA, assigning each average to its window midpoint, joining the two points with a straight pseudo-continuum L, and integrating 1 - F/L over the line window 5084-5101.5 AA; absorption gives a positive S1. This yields 0.8 AA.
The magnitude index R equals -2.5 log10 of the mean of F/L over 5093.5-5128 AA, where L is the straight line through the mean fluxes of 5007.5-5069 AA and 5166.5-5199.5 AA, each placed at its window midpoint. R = -0.07 mag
